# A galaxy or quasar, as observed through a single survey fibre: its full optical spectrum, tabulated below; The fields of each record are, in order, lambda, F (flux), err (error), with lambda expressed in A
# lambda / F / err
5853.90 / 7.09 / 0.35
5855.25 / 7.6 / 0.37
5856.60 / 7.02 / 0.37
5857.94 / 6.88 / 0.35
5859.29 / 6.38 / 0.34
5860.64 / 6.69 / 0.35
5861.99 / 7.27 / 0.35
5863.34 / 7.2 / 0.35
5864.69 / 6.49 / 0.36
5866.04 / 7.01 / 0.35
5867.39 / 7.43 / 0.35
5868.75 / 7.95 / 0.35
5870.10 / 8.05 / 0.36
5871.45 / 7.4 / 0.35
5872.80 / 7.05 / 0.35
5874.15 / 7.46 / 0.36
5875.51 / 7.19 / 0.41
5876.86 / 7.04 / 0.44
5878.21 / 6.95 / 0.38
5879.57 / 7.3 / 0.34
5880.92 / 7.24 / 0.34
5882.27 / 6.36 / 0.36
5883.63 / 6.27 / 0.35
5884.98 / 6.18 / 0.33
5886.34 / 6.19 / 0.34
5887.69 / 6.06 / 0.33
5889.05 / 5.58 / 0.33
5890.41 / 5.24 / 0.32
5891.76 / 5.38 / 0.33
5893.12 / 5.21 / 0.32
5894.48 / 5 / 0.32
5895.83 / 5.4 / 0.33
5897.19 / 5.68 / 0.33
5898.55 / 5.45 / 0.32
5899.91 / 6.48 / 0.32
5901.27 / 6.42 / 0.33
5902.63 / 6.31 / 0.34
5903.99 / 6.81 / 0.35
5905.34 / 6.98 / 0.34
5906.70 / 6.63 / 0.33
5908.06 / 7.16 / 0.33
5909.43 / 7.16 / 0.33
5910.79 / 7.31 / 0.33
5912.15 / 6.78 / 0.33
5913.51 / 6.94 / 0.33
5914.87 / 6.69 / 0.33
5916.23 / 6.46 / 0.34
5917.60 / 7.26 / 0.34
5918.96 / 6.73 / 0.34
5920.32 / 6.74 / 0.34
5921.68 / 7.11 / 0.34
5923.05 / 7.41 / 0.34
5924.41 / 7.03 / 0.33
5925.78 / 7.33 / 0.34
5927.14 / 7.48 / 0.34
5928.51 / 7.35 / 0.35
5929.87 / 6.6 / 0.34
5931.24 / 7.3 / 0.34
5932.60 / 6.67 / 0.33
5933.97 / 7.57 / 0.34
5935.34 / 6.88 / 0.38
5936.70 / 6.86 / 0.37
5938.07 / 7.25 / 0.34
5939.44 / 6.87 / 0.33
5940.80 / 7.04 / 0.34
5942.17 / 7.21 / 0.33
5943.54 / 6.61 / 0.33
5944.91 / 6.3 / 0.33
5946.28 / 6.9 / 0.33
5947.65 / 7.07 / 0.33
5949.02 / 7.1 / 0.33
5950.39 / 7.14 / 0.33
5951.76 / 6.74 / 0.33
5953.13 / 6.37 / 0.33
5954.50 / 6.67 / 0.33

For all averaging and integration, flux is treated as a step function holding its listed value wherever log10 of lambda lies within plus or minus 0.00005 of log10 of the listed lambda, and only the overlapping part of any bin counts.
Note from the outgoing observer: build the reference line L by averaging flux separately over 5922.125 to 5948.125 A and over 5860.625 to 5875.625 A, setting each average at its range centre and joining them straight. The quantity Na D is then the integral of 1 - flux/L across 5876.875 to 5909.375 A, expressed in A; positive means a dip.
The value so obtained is 4.4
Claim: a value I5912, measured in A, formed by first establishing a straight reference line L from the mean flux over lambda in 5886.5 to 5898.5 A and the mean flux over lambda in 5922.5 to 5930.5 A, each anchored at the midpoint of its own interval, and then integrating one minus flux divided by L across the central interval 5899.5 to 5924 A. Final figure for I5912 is -1.6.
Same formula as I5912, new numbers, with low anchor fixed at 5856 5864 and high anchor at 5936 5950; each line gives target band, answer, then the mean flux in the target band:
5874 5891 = 1.0 A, 6.52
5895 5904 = 1.2 A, 6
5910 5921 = 0.1 A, 6.87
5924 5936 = -0.4 A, 7.13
